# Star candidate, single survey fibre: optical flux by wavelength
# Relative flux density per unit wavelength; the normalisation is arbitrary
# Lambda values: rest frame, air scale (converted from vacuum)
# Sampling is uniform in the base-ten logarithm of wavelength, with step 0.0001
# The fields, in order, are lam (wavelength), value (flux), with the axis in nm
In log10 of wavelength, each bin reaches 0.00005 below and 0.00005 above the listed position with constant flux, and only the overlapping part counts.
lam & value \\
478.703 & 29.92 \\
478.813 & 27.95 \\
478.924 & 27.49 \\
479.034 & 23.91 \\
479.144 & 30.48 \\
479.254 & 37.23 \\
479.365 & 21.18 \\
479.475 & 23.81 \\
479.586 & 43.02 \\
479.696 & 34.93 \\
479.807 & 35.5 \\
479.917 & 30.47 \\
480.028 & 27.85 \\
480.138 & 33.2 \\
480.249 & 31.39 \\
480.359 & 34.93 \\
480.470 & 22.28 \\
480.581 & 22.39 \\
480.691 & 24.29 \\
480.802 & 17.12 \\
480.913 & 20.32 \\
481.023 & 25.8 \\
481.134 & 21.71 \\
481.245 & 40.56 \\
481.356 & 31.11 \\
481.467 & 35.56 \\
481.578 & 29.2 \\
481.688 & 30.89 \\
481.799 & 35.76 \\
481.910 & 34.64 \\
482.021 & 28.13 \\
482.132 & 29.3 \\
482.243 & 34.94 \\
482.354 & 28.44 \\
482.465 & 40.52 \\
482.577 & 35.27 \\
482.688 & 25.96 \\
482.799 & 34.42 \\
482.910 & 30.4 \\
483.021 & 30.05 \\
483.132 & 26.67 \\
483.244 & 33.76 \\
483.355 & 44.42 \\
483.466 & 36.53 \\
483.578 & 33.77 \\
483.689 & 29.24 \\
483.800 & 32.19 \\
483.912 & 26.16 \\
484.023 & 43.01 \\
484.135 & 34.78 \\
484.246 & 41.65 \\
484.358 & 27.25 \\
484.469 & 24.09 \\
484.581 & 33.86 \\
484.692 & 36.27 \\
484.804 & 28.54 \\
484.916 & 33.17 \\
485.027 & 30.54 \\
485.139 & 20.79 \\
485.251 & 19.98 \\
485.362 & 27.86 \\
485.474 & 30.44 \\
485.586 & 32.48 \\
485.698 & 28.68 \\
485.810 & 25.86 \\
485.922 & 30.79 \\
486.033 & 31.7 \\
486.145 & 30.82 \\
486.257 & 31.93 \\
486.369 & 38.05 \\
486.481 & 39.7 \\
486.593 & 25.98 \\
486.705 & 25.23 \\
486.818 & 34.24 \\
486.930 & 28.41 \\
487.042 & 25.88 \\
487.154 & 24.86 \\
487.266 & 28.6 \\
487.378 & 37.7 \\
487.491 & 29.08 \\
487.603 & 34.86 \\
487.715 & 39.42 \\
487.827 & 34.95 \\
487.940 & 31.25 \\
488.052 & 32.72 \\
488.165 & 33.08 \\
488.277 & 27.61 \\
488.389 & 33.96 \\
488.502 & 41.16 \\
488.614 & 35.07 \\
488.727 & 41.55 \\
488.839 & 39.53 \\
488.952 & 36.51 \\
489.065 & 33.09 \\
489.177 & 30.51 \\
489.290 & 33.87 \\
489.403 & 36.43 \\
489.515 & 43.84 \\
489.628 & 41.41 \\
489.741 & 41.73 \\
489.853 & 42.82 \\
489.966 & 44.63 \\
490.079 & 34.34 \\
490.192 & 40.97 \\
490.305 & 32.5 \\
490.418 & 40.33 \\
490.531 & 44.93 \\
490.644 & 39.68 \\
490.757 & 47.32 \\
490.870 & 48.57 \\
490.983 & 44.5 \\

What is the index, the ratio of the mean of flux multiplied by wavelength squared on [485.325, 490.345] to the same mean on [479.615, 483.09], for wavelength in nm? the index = 1.2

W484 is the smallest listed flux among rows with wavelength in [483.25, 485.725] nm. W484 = 19.98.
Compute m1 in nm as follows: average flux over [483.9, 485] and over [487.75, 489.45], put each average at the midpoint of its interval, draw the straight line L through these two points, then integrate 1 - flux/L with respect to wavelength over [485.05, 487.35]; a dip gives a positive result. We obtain 0.31 nm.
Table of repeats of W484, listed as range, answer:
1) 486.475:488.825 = 24.86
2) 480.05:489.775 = 17.12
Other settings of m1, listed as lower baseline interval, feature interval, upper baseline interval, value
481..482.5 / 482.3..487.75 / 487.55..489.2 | 0.32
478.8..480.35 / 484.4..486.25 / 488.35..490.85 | 0.33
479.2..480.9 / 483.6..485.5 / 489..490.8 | 0.17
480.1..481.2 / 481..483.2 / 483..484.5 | -0.19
